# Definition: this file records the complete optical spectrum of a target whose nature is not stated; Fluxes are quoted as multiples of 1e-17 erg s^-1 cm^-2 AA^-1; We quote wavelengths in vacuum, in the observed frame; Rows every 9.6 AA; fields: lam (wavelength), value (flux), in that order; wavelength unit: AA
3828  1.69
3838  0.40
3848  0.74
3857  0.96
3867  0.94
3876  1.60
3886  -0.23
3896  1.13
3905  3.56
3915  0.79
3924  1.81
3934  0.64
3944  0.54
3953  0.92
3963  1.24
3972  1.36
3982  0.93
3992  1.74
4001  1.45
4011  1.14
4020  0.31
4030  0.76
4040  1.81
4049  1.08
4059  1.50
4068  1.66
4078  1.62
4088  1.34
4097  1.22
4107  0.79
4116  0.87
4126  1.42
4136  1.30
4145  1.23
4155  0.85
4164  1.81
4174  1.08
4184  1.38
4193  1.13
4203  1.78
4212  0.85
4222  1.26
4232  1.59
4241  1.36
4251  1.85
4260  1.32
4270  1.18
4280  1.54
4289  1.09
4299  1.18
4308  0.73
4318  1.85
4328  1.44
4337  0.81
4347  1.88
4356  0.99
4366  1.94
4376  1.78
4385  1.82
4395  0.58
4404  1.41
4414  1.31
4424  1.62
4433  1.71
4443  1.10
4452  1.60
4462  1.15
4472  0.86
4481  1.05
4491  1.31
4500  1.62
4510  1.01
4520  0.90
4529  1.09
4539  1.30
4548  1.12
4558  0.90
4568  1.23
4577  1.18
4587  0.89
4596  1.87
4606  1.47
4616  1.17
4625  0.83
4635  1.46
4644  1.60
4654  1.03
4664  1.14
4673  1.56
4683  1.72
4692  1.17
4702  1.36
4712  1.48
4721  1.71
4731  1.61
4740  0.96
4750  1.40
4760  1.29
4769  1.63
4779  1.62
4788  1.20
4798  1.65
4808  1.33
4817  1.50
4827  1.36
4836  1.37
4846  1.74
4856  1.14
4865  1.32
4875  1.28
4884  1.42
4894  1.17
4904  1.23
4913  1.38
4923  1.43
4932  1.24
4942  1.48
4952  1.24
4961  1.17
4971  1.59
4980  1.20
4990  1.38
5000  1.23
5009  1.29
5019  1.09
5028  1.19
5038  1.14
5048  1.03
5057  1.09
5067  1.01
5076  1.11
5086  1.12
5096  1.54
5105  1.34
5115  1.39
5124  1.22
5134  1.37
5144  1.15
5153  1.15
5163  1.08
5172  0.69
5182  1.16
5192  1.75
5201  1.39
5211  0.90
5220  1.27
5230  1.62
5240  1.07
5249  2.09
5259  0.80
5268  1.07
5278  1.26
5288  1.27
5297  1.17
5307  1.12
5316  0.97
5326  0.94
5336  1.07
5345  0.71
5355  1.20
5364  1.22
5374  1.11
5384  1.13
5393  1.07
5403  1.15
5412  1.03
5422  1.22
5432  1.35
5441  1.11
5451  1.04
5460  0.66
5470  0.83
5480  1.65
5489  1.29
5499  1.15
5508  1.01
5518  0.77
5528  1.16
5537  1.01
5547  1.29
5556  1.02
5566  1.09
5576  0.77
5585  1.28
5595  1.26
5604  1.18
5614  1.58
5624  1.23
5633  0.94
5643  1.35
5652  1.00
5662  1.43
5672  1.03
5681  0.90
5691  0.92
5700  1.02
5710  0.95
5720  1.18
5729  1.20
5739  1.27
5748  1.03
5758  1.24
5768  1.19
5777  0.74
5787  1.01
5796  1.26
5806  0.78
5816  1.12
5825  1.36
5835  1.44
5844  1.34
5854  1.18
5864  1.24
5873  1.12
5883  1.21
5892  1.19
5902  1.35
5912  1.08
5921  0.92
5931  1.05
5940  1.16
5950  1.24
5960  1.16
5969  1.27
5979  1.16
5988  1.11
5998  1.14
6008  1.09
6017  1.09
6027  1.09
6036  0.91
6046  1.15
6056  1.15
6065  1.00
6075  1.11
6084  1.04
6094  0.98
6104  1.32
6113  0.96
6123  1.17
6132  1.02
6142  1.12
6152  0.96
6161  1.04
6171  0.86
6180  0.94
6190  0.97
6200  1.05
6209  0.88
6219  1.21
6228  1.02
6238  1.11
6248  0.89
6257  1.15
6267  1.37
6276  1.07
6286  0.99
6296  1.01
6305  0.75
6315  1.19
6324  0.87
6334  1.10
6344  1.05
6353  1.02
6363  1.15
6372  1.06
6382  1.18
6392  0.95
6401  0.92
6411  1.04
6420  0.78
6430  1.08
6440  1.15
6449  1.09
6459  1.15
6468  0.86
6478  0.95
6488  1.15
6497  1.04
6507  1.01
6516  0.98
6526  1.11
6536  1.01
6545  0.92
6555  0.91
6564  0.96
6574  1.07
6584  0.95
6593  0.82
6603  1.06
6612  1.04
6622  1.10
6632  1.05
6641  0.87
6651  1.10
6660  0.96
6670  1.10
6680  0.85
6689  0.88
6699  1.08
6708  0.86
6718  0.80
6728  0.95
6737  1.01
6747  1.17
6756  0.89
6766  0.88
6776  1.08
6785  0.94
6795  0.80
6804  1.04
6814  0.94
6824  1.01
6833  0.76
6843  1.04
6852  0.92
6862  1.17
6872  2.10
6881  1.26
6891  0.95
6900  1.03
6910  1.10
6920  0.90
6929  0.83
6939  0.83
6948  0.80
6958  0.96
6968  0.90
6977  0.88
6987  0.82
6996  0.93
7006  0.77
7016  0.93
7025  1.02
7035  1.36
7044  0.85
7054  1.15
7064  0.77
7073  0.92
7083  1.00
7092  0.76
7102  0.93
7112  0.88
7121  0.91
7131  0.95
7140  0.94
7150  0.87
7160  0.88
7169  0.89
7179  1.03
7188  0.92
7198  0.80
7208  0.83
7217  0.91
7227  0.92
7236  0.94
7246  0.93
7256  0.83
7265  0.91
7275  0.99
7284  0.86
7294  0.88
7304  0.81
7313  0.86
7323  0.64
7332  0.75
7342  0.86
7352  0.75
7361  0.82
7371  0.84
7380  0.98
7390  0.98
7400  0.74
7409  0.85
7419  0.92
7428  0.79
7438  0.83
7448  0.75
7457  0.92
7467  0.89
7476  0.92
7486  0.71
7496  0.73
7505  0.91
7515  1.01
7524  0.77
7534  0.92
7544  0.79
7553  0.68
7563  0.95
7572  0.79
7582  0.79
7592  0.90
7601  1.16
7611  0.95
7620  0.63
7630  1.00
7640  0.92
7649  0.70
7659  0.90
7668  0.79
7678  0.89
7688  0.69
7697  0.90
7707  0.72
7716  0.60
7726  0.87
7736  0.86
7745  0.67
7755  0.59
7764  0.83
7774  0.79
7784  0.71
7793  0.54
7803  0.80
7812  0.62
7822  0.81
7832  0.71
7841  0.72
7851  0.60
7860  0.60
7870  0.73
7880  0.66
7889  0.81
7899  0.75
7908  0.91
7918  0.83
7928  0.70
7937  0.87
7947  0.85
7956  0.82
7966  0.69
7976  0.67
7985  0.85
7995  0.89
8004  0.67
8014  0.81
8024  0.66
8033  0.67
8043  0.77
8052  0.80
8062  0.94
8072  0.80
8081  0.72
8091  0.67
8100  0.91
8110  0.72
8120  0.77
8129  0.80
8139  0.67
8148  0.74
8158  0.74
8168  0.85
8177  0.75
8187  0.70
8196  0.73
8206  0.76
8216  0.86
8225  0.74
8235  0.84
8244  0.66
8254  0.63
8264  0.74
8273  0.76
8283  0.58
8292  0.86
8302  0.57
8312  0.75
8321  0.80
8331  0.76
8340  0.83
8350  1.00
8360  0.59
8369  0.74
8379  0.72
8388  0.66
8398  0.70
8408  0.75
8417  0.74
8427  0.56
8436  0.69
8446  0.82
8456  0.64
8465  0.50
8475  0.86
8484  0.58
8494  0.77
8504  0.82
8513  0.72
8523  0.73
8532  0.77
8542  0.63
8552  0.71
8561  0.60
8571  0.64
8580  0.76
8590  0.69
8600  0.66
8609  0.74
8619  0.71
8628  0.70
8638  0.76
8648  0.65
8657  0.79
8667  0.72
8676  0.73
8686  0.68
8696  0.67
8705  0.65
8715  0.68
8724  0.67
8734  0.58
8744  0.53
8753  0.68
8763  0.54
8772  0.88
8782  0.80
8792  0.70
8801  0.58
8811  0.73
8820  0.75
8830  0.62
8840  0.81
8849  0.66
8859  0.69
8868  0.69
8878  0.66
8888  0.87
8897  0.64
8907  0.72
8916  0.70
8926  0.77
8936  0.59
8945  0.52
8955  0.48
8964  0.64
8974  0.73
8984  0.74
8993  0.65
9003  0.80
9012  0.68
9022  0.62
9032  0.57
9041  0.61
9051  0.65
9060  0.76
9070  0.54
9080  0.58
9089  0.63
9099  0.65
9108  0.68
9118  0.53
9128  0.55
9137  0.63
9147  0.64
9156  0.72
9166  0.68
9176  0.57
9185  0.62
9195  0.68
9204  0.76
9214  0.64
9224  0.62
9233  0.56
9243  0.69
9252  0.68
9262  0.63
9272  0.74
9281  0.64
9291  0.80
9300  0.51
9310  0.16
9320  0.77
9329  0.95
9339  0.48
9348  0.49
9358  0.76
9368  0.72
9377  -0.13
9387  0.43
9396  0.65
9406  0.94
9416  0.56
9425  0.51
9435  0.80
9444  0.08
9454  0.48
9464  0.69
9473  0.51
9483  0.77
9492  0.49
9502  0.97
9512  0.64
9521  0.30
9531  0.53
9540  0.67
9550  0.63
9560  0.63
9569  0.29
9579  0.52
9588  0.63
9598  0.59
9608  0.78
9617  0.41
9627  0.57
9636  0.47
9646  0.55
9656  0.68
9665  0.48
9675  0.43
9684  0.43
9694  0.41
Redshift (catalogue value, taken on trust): 0.047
